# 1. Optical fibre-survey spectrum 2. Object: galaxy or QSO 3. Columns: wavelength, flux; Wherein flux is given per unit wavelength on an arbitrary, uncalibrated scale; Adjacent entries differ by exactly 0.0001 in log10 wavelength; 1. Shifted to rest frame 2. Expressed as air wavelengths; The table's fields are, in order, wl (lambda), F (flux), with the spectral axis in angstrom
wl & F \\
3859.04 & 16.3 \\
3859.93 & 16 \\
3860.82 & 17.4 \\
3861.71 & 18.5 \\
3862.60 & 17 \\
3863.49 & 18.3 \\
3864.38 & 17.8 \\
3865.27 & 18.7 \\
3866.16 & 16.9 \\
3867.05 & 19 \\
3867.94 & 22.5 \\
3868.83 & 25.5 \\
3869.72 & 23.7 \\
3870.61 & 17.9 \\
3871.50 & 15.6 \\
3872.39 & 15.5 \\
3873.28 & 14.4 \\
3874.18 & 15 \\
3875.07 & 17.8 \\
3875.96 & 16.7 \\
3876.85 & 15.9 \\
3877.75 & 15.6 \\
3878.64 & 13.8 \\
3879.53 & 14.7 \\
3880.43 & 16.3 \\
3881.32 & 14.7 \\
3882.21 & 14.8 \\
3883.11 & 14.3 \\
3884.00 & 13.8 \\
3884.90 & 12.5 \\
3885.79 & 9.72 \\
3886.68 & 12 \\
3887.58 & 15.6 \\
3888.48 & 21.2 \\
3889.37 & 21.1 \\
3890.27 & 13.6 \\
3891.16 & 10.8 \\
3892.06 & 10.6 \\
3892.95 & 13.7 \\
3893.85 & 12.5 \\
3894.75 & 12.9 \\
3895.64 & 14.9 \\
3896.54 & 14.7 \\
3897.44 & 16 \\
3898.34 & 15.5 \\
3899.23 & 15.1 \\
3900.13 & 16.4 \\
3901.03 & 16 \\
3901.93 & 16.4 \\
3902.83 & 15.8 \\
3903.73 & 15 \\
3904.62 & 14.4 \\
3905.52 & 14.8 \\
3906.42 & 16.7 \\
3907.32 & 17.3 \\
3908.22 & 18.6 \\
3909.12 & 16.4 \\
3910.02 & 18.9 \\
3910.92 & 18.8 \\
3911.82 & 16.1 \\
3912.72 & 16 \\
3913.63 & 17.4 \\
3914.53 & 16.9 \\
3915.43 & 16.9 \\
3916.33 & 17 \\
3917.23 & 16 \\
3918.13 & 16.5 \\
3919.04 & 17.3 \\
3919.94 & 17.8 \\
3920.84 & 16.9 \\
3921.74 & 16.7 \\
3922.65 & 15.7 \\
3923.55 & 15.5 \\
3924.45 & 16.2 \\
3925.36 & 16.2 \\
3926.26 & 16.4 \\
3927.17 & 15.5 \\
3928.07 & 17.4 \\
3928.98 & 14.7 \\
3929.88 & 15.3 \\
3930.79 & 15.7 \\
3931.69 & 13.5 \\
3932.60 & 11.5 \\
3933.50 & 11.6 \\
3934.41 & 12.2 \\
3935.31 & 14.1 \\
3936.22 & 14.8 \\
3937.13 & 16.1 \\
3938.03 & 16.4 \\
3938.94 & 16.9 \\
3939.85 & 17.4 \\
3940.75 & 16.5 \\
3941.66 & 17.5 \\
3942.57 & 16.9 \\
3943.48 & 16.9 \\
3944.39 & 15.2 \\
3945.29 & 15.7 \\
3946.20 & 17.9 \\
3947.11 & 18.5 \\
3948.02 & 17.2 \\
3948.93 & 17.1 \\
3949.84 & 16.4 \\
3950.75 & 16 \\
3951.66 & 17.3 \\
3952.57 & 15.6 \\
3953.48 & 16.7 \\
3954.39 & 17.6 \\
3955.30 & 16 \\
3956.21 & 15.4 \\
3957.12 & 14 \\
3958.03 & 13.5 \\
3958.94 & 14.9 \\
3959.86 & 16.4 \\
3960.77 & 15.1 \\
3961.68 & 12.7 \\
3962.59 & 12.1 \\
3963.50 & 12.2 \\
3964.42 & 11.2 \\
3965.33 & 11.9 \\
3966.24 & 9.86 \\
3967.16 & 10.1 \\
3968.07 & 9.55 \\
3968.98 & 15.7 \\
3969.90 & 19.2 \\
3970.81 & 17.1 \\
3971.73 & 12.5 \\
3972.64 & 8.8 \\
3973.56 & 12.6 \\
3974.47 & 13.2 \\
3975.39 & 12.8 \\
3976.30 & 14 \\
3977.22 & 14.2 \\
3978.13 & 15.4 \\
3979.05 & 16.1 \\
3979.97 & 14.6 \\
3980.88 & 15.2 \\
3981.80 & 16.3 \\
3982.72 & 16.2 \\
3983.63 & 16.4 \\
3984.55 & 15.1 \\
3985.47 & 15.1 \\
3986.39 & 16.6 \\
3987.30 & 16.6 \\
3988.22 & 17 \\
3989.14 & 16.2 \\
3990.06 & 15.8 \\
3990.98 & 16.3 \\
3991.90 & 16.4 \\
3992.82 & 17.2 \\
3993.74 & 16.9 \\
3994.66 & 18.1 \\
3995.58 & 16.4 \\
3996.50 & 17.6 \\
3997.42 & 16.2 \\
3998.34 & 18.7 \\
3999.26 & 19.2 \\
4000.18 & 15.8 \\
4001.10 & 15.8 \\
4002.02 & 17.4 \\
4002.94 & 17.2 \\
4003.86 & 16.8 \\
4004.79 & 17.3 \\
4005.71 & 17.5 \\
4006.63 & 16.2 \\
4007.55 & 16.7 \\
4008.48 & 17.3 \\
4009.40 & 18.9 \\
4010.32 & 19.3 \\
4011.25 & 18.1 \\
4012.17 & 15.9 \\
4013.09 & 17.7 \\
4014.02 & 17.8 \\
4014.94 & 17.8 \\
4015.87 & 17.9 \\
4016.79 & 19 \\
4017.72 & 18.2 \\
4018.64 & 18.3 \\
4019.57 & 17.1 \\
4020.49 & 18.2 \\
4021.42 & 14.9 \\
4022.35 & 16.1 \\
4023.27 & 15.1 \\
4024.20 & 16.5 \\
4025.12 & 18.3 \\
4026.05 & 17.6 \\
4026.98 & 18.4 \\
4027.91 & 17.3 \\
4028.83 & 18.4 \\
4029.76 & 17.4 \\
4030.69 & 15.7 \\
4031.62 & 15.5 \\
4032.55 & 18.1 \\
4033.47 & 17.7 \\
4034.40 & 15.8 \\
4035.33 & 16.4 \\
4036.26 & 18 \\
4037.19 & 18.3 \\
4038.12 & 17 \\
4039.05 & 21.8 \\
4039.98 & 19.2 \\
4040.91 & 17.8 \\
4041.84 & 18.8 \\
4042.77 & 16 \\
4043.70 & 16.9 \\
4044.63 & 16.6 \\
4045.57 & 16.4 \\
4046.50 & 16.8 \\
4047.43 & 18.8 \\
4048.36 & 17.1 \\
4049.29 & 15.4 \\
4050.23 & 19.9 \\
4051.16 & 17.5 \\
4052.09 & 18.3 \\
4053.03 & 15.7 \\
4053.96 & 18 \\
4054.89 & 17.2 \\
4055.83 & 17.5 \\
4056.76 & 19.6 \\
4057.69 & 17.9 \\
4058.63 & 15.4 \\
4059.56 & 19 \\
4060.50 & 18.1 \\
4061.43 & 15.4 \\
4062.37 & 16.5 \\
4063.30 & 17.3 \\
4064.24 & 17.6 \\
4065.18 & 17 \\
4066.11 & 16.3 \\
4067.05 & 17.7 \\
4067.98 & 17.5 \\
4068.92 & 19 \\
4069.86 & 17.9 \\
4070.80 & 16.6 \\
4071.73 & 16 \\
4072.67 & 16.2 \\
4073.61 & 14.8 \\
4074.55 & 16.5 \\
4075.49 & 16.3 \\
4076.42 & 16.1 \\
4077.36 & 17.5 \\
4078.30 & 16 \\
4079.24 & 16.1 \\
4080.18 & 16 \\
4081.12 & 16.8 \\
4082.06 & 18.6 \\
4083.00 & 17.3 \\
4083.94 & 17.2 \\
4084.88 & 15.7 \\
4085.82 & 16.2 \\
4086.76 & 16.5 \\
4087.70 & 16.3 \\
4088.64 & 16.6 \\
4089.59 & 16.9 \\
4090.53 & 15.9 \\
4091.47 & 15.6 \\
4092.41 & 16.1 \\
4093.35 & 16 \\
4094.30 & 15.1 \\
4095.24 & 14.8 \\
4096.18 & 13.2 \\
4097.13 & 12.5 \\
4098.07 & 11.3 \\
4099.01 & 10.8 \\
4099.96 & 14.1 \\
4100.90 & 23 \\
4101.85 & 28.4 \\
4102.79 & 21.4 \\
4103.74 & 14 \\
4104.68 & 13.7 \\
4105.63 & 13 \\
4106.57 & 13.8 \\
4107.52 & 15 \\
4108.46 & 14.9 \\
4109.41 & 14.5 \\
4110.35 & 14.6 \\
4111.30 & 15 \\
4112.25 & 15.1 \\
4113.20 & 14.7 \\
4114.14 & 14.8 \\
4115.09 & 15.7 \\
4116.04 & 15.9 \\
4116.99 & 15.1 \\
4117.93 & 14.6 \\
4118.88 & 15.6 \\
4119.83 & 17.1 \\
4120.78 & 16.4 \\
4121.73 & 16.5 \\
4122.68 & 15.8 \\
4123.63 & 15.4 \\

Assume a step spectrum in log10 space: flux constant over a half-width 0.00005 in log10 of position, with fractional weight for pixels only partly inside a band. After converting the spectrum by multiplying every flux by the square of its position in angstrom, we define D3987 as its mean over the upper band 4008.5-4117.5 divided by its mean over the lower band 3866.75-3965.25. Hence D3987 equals 1.15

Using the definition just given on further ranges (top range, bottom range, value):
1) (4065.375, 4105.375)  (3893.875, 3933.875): 1.12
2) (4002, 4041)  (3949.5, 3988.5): 1.24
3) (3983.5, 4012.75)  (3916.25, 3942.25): 1.12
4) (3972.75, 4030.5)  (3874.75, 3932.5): 1.12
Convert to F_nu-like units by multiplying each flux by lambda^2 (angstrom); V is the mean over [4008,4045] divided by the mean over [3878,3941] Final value 1.20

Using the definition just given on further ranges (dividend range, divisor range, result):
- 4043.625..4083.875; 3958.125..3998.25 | 1.21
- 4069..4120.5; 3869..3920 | 1.12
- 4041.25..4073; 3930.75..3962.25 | 1.17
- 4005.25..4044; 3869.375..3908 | 1.23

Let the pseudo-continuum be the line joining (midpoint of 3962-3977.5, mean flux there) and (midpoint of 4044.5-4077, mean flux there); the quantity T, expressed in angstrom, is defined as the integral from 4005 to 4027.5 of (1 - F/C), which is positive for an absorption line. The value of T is -3.7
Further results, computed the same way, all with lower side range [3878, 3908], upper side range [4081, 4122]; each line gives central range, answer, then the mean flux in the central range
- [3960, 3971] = 1.5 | 13.1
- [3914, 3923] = -1.1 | 16.8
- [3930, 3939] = 0.5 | 14.2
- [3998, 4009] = -1.3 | 17.2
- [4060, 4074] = -1.2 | 16.9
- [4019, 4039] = -2.2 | 17.1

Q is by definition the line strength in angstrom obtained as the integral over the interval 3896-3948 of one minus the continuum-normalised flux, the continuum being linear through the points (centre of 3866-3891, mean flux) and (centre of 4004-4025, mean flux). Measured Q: 1.86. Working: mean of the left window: 16.4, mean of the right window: 17.4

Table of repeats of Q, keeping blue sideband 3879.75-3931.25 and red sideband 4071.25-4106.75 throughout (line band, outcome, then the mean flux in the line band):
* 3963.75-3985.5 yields 2.7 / 13.8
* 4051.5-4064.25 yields -1.1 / 17.4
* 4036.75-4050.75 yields -1.5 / 17.8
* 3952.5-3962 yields 0.3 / 15.3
